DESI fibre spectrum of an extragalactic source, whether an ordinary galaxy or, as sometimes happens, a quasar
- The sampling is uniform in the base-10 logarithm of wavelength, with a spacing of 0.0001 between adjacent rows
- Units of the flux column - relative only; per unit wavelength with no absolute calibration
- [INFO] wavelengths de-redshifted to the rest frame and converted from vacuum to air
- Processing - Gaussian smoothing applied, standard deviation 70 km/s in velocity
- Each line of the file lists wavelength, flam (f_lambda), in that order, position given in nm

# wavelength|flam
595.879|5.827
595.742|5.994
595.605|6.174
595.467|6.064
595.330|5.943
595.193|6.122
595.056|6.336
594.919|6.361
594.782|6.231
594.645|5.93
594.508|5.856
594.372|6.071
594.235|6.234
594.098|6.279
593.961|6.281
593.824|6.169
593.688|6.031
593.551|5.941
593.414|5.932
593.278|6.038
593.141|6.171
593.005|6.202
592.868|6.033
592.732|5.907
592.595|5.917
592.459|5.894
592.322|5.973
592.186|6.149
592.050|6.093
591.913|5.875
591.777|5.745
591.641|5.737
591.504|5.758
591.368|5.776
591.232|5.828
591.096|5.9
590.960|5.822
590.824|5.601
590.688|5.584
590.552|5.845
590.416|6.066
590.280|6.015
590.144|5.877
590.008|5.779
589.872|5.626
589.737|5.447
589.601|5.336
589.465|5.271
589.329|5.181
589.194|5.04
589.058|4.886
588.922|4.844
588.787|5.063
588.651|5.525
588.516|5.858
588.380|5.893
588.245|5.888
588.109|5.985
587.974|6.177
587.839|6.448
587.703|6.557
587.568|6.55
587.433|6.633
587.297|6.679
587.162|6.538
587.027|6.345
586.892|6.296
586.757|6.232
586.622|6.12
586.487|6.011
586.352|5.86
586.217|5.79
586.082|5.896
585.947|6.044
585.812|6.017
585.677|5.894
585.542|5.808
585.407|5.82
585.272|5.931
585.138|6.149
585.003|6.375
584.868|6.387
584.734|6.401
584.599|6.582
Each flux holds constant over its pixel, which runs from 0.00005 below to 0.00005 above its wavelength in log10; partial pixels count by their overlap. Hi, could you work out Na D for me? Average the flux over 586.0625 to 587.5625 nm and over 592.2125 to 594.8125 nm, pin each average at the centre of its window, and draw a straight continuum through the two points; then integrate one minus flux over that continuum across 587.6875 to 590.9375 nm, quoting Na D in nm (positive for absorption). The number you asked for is 0.28 nm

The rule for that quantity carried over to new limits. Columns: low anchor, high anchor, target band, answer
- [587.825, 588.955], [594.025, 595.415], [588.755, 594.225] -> 0.14 nm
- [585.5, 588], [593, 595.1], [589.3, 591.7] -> 0.18 nm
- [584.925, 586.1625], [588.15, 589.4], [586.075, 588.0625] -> -0.21 nm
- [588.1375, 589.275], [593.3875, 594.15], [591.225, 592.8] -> -0.01 nm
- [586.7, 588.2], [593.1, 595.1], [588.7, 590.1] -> 0.23 nm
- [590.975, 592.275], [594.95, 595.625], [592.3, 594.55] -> -0.02 nm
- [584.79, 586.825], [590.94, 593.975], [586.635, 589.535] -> 0.05 nm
